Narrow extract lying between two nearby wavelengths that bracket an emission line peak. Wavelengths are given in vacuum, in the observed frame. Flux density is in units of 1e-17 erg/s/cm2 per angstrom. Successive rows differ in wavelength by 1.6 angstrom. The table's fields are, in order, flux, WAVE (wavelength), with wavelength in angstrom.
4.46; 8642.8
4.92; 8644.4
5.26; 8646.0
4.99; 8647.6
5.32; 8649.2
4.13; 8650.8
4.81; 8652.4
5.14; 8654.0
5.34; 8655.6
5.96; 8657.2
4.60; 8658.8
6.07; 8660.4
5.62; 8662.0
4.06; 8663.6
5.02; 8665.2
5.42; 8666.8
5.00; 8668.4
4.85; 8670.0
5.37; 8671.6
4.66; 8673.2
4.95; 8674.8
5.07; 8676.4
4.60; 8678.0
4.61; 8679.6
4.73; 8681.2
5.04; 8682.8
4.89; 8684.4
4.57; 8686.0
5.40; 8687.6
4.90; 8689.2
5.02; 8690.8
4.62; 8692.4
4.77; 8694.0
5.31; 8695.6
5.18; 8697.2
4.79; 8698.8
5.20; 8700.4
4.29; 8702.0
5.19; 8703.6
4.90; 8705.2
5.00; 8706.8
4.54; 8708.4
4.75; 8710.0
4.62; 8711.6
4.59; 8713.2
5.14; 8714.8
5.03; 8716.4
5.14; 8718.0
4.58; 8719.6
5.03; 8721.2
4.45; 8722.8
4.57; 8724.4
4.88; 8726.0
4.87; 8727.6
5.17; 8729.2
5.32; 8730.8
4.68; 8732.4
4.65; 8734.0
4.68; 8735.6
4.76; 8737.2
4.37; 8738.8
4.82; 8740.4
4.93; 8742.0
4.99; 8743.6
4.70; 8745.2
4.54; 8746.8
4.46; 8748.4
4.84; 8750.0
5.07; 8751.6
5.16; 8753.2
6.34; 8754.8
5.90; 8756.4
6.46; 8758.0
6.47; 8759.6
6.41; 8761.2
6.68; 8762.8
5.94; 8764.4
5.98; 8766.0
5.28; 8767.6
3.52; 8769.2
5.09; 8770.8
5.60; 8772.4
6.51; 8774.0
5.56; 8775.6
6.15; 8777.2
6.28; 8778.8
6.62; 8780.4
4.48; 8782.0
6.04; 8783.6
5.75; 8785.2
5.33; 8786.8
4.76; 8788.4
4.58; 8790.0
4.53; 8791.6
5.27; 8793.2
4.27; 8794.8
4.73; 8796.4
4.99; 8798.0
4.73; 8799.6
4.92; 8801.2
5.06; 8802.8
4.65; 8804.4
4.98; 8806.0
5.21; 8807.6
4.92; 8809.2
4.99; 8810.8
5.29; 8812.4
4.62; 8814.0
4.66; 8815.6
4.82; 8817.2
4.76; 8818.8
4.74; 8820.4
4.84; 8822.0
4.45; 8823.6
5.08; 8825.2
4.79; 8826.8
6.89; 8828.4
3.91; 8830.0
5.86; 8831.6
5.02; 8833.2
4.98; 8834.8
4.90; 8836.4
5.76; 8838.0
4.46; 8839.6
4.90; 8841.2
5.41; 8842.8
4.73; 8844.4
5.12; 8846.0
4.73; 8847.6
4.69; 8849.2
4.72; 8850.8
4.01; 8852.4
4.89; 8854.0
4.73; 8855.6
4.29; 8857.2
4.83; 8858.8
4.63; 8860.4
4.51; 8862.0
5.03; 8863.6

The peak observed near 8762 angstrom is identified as [S II]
